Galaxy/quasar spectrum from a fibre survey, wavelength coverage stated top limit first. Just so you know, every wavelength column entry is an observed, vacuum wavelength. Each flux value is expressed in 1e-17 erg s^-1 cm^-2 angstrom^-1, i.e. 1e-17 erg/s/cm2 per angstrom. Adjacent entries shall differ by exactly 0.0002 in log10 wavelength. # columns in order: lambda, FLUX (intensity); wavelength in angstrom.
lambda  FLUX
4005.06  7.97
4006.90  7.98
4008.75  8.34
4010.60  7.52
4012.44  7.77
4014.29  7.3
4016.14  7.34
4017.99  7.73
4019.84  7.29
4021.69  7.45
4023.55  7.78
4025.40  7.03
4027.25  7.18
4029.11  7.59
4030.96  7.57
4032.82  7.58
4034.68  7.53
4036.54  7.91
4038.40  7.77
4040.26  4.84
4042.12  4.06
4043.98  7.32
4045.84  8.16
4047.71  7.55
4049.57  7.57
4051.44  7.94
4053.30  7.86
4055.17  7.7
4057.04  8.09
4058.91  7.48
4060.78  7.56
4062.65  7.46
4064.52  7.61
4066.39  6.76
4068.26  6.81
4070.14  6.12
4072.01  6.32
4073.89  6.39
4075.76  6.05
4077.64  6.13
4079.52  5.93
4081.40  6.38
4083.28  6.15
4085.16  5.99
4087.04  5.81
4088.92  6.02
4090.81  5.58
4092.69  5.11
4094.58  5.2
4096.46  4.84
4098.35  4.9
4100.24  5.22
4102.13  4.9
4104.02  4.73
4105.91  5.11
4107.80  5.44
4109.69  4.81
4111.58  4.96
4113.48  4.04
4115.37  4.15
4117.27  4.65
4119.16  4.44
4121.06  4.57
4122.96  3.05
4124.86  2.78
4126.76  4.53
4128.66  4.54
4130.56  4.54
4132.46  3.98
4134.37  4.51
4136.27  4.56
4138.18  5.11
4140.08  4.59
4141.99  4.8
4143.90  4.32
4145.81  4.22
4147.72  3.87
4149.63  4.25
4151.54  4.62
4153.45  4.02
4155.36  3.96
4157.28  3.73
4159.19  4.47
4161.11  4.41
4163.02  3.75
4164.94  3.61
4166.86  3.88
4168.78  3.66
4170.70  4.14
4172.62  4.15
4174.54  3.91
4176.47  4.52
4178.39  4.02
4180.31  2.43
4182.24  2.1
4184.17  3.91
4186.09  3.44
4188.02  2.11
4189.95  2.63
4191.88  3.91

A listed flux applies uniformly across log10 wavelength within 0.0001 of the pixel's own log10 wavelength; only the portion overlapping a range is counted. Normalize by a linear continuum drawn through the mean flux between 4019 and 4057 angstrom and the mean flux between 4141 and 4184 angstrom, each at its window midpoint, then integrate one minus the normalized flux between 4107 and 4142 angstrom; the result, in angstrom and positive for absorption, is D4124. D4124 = 3.9 angstrom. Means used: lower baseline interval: 7.3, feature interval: 4.41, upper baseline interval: 3.95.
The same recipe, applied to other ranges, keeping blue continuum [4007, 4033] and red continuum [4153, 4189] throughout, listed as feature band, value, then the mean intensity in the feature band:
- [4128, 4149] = 0.3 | 4.45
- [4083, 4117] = 2.3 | 5.13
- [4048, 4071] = -3.1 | 7.42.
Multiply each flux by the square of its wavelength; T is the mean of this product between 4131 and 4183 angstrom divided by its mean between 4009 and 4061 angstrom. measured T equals 0.6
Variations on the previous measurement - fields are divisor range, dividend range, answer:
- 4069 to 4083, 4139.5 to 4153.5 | 0.73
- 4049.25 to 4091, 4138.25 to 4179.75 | 0.64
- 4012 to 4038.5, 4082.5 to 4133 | 0.67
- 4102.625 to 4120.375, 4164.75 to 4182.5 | 0.81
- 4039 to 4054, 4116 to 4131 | 0.62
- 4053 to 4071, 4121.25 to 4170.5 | 0.59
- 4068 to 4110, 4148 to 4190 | 0.69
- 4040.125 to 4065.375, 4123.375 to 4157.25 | 0.61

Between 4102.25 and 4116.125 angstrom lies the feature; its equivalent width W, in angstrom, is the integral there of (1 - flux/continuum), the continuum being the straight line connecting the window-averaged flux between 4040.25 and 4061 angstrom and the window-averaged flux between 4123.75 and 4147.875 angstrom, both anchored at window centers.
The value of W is 1.3 angstrom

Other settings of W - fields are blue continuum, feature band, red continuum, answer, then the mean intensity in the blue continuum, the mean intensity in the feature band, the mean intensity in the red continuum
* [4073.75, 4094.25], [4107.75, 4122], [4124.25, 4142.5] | 1.1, 5.92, 4.58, 4.42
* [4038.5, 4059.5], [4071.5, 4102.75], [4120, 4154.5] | 1.2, 7.16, 5.7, 4.27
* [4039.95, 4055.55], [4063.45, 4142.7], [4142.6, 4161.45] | 5.3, 7.06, 5.19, 4.19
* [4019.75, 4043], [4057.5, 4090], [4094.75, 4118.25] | -4.2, 7.04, 6.55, 4.83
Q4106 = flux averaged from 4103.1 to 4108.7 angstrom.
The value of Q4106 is 5.09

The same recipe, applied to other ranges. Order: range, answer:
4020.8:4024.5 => 7.6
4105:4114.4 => 4.87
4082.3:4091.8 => 5.91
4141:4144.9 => 4.55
